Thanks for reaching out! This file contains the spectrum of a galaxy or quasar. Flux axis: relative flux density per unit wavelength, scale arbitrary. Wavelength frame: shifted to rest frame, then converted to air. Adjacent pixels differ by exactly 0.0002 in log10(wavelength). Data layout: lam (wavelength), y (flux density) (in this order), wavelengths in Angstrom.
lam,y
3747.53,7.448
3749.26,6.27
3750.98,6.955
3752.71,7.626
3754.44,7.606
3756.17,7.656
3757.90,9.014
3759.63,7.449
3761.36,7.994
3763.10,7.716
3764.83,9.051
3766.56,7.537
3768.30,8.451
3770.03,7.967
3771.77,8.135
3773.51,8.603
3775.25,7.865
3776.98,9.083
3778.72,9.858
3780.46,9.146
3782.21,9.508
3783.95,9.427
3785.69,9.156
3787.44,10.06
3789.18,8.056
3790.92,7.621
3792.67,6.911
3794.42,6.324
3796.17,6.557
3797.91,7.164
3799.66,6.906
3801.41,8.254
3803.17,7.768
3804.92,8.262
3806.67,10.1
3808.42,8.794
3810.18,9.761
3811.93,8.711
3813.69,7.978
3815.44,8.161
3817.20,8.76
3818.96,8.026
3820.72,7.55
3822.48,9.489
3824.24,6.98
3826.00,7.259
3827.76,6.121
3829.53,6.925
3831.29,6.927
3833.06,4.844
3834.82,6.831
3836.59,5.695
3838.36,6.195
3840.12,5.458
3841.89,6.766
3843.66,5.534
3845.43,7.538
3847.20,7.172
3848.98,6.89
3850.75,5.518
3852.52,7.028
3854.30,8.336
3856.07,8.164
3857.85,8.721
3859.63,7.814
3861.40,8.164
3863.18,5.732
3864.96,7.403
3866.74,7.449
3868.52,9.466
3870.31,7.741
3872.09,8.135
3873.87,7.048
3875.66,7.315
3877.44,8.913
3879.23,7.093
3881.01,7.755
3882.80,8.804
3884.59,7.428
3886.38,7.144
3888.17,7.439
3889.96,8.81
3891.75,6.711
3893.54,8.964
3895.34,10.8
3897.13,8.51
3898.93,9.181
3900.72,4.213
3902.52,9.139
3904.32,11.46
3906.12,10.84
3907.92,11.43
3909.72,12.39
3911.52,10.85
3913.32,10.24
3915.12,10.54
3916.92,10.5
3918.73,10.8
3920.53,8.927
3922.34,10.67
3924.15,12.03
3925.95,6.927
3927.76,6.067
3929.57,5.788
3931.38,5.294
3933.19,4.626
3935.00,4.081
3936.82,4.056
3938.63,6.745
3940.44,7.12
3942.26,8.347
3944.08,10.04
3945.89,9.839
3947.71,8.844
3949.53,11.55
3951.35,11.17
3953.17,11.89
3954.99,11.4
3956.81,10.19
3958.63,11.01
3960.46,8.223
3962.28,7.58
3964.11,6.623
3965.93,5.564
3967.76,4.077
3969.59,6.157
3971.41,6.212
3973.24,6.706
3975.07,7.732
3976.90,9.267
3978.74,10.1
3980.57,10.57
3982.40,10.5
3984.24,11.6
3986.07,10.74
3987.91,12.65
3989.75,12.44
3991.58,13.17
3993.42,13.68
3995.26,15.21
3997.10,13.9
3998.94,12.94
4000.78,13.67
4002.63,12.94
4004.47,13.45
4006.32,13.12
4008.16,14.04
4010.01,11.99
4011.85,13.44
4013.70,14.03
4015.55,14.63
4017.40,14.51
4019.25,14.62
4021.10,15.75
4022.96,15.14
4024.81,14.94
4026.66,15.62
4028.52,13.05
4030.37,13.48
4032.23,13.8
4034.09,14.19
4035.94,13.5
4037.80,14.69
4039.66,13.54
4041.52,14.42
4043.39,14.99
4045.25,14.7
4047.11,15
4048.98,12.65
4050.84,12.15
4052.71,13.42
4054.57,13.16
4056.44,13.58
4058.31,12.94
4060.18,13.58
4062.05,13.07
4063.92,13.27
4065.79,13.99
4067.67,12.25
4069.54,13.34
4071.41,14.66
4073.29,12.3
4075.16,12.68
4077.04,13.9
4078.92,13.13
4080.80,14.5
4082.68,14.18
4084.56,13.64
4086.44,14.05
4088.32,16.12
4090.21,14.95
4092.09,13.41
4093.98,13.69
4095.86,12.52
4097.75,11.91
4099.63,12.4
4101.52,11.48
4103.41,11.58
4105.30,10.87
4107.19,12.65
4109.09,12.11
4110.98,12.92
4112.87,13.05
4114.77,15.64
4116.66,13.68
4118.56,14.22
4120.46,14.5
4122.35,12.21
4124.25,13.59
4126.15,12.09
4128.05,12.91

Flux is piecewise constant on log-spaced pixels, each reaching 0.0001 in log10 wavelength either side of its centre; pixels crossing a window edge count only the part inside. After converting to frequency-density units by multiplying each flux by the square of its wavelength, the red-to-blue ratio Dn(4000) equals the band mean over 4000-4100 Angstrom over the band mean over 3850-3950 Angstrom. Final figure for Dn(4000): 1.79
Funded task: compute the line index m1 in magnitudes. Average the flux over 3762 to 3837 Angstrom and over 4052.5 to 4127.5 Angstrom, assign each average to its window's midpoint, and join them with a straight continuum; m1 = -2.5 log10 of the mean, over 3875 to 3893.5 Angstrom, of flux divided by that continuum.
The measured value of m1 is 0.219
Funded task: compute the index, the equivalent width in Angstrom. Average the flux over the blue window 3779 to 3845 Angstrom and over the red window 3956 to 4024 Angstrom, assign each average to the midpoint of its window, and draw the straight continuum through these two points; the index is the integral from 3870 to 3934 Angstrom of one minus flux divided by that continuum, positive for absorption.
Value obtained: 5.9 Angstrom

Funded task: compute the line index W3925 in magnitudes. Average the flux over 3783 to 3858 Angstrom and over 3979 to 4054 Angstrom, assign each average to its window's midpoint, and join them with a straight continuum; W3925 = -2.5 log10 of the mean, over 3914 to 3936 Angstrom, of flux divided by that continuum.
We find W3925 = 0.311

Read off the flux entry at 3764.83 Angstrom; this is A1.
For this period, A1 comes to 9.051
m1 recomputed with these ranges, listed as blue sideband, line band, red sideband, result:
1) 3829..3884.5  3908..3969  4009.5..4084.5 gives 0.16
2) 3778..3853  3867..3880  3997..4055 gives 0.18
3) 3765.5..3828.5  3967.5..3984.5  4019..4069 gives 0.43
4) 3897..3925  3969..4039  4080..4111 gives -0.08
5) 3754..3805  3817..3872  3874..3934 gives 0.18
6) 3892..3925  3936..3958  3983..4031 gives 0.23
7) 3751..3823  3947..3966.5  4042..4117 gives 0.18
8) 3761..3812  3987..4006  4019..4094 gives -0.06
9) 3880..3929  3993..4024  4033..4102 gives -0.16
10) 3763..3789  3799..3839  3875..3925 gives 0.17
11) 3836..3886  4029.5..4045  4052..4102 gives -0.15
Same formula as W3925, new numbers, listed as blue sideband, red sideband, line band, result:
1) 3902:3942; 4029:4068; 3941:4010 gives 0.035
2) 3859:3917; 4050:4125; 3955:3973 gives 0.355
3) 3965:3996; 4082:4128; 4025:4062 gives -0.200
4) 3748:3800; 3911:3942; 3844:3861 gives 0.080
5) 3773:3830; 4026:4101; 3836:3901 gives 0.266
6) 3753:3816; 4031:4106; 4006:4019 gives -0.109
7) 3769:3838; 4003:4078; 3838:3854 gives 0.350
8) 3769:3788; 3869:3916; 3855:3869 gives 0.134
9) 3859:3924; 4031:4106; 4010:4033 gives -0.172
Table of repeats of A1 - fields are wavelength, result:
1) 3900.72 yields 4.213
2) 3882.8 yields 8.804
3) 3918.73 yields 10.8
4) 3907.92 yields 11.43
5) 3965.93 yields 5.564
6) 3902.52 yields 9.139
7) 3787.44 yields 10.06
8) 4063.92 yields 13.27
